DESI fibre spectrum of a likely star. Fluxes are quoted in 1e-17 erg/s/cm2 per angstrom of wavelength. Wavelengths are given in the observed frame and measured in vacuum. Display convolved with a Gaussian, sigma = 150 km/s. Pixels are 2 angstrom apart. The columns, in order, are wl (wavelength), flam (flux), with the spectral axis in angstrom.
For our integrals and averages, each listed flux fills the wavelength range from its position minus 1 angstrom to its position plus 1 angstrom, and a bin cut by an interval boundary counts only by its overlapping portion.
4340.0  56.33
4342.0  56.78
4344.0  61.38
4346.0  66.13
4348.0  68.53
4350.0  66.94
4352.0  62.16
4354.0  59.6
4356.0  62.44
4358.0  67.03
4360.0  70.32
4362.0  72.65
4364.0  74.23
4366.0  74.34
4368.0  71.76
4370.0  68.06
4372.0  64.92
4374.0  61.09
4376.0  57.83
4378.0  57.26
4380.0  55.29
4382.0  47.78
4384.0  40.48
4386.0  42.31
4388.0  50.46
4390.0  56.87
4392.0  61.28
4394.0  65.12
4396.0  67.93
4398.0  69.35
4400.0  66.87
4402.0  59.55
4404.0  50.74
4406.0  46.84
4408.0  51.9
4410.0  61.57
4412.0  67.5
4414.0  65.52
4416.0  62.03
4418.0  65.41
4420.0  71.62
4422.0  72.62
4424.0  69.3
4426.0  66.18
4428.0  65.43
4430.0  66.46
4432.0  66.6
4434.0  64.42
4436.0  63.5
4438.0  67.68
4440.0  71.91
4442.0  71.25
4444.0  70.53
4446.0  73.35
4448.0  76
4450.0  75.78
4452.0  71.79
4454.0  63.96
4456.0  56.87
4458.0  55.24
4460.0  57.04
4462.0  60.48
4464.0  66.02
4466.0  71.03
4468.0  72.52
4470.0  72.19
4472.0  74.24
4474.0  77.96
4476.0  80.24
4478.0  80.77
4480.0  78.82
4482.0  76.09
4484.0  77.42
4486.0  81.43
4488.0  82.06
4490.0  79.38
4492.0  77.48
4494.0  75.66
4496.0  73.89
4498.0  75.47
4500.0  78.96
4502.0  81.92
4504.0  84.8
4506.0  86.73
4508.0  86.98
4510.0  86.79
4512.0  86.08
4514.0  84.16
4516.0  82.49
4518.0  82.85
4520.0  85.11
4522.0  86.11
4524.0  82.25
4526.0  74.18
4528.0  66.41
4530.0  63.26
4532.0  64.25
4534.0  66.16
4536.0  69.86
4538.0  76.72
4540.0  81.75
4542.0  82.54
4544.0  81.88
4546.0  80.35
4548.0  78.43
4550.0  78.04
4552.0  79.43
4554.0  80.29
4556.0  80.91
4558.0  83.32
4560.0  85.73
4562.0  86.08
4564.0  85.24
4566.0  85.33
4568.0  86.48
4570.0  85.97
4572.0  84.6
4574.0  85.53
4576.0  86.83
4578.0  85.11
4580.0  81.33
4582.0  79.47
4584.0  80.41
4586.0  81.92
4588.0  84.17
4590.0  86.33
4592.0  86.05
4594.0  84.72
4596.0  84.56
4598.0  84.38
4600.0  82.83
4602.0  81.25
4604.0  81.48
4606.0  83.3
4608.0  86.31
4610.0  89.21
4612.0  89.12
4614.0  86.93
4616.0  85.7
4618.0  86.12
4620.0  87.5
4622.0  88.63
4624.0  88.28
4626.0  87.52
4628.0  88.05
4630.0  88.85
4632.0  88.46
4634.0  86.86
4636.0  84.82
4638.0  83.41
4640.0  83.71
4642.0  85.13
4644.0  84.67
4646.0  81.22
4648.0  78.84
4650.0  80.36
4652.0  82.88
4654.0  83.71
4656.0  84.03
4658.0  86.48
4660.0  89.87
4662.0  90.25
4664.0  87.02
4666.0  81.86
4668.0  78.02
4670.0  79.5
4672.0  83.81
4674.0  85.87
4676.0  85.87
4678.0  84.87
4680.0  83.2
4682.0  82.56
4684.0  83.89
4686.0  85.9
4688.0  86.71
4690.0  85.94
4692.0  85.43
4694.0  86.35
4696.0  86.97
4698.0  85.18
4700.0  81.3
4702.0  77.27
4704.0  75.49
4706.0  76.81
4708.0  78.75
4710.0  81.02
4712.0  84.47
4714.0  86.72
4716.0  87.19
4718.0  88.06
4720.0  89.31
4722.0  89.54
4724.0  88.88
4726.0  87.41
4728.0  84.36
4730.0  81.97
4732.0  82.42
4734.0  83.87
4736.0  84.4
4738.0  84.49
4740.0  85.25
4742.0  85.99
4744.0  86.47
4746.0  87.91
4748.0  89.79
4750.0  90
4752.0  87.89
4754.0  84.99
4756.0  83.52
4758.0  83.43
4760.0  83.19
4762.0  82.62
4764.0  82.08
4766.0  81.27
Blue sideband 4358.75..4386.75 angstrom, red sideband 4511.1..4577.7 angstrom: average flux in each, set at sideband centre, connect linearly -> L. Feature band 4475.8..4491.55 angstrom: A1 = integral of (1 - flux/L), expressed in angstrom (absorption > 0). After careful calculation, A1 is -1.2 angstrom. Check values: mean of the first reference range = 61.5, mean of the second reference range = 80.3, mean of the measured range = 79.4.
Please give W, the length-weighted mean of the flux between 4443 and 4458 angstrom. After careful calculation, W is 68.8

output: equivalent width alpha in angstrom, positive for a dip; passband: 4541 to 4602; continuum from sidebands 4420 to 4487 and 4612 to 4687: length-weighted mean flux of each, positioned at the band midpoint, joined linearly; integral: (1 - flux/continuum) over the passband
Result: -3.2 angstrom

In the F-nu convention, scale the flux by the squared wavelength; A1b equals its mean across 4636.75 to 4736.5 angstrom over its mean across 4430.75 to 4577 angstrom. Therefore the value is 1.19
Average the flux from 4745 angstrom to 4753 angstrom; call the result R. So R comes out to 88.9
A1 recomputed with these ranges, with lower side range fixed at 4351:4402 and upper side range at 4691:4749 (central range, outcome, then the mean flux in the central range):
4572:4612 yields -4.2 angstrom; 84.1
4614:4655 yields -3.3 angstrom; 85.3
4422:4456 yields -1.4 angstrom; 68.8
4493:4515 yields -3.6 angstrom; 81.9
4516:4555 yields -2.5 angstrom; 77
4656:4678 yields -1.0 angstrom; 84.8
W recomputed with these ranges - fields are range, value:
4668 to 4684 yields 83.3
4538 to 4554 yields 80.1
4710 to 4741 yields 85.7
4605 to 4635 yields 87.4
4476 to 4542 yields 78.7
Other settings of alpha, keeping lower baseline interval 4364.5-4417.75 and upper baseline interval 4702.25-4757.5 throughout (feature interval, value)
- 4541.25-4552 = -1.34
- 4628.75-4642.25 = -1.40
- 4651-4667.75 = -1.20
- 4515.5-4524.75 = -1.95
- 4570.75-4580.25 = -1.50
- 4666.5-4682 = -0.41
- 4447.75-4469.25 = -0.38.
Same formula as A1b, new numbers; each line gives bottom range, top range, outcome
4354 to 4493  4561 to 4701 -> 1.40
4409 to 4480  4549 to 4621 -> 1.31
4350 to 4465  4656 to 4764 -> 1.52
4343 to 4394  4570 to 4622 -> 1.52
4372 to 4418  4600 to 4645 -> 1.65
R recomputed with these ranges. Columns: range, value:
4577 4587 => 81.6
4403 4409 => 49.8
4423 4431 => 66.8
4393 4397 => 66.5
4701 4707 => 76.5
